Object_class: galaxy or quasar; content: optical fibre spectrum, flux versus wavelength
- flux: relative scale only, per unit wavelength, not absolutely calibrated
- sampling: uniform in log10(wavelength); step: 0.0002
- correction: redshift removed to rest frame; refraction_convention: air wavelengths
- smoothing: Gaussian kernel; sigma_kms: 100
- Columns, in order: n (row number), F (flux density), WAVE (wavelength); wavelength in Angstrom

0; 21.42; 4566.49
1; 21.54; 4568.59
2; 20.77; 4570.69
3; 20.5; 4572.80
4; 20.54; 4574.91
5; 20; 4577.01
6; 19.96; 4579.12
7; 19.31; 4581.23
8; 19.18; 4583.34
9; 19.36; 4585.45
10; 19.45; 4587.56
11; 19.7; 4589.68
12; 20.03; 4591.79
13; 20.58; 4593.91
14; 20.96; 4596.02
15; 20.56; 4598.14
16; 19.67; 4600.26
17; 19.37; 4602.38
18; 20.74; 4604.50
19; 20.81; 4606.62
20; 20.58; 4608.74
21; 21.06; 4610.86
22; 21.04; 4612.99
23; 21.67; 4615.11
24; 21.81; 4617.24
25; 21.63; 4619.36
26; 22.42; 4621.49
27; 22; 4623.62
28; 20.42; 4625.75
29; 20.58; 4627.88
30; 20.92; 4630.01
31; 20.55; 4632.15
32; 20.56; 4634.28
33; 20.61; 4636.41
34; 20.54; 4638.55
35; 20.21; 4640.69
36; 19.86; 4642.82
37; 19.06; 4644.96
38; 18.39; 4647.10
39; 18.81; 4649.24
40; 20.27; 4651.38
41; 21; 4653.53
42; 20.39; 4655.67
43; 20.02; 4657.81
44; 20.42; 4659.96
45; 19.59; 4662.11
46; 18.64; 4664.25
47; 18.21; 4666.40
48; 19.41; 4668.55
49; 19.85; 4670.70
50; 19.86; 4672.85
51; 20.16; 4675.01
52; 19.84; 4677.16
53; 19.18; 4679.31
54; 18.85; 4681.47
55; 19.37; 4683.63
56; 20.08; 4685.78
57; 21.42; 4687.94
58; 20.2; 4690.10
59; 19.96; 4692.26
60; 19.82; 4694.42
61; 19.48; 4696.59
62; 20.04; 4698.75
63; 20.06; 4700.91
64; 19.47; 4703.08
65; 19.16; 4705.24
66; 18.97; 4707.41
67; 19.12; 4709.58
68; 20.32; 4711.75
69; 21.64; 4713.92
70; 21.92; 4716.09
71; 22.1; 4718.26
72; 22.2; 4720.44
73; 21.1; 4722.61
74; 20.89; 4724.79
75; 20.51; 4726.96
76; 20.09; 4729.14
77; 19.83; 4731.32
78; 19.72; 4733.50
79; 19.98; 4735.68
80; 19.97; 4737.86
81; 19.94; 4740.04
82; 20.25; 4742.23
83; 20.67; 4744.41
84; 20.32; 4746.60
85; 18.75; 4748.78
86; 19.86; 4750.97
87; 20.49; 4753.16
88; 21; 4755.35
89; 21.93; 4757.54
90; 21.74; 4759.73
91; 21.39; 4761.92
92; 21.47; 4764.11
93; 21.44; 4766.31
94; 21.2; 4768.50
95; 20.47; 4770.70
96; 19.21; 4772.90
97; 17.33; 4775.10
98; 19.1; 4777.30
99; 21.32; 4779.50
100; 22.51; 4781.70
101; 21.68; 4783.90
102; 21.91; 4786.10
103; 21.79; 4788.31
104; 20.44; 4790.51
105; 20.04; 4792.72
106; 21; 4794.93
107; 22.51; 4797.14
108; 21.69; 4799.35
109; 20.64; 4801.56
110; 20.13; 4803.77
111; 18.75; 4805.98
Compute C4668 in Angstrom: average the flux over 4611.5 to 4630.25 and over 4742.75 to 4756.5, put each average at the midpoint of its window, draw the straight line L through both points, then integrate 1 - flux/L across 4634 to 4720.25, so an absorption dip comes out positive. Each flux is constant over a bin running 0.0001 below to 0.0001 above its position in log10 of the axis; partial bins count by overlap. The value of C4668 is 3.8 Angstrom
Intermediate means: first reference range 21.4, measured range 19.9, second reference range 20.2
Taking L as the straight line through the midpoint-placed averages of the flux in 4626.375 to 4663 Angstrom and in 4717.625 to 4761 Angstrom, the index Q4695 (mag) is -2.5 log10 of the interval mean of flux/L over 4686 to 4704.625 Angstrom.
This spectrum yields 0.02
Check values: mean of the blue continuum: 20.1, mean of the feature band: 20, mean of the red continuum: 20.6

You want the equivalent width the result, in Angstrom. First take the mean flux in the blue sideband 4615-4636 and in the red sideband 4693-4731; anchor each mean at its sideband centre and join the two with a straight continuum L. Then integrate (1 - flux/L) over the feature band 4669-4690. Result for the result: 0.9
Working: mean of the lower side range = 21.2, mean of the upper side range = 20.4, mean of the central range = 19.8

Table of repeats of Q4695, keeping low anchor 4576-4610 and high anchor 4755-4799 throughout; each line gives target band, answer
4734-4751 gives 0.04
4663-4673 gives 0.07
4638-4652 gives 0.04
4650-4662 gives 0.00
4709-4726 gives -0.03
